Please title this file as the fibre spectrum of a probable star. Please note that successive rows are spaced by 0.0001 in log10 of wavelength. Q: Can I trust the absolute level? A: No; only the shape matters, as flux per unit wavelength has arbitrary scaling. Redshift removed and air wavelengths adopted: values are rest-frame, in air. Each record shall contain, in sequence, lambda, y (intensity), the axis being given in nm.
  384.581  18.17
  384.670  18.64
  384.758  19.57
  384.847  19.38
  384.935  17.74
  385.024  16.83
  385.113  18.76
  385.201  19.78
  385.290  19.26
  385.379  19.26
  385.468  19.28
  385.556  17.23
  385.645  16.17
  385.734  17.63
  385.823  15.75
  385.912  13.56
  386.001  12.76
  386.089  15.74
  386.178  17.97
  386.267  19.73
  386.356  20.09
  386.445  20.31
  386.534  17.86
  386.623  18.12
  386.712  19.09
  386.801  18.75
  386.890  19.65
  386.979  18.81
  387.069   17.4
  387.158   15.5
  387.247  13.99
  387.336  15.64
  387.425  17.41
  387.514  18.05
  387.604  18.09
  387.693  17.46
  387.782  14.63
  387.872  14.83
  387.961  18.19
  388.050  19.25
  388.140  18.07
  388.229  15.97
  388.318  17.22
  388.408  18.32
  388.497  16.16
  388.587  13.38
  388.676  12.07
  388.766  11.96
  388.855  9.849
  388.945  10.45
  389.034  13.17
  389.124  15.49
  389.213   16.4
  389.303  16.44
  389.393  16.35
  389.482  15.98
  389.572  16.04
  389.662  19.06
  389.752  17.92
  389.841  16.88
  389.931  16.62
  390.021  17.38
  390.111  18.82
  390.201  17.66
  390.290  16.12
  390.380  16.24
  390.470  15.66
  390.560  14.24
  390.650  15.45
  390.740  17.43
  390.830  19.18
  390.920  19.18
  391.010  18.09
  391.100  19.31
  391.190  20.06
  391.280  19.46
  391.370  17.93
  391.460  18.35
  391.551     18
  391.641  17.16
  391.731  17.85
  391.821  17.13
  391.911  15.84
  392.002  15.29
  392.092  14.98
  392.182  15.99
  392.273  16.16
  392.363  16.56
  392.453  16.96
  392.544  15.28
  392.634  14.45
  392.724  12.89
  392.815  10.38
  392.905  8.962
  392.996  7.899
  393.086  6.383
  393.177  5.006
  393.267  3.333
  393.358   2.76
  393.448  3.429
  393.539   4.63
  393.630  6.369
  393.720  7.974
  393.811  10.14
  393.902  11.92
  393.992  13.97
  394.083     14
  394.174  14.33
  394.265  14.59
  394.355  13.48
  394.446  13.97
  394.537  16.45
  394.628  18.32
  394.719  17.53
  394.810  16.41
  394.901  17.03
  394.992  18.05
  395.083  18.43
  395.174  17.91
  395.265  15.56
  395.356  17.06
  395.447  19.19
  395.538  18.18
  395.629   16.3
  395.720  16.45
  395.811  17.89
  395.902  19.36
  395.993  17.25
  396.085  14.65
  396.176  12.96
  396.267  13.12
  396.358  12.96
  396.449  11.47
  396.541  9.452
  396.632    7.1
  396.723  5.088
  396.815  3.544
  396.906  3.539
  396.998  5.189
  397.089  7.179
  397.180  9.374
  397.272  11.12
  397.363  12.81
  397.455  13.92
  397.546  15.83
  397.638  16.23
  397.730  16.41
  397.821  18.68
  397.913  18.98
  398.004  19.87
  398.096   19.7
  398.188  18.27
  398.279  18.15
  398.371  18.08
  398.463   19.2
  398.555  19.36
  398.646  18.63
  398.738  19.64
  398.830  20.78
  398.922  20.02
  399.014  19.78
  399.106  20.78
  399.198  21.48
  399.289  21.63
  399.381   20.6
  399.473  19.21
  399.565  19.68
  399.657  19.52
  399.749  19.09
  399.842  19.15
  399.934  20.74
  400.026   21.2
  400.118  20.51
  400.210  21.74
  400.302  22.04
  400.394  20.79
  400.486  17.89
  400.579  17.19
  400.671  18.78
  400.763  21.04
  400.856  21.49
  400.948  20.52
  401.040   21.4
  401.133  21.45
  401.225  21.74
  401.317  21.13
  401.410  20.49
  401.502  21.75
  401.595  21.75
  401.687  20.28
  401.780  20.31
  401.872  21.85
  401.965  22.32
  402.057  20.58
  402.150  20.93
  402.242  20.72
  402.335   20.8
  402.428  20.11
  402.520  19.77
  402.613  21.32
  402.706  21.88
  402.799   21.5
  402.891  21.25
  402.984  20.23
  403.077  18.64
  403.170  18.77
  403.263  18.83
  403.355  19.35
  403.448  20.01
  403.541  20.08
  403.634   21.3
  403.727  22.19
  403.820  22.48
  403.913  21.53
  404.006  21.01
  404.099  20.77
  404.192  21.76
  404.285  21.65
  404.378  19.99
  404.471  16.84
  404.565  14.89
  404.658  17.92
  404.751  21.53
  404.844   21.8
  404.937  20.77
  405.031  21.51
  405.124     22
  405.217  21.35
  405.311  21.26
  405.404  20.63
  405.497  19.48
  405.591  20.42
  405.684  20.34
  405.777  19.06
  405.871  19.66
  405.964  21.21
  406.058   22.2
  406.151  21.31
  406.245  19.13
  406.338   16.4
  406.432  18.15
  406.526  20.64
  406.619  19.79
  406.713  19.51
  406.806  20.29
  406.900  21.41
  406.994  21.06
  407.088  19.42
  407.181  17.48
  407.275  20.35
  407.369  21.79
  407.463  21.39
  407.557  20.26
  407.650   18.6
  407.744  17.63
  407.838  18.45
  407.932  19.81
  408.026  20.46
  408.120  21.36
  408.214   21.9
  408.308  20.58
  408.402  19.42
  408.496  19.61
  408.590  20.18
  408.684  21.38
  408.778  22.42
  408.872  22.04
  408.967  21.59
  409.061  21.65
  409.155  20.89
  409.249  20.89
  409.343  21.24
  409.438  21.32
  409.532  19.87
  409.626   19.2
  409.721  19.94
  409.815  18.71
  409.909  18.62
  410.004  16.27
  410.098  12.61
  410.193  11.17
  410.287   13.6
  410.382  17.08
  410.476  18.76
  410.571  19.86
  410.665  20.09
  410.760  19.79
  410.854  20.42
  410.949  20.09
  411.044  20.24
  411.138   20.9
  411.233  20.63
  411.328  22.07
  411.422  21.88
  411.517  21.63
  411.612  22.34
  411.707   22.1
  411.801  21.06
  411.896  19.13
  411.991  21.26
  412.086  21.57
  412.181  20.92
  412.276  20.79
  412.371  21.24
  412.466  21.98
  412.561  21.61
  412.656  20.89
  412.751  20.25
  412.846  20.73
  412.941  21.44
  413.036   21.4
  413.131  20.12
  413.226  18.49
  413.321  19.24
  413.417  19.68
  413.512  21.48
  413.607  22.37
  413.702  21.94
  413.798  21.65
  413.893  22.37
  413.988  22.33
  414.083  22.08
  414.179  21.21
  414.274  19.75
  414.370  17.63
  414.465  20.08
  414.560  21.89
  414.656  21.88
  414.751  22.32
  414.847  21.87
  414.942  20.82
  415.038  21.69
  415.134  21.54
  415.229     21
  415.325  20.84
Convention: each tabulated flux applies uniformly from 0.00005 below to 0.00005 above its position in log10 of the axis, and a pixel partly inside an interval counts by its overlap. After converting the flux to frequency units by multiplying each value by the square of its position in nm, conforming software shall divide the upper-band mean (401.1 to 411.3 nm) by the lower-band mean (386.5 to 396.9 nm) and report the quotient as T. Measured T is 1.45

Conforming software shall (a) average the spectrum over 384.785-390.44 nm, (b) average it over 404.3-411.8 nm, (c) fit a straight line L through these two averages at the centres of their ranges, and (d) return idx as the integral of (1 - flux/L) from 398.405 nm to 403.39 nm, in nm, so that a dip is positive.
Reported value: -0.42 nm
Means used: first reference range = 16.8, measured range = 20.4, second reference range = 19.9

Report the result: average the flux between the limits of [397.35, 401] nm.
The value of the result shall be 19.3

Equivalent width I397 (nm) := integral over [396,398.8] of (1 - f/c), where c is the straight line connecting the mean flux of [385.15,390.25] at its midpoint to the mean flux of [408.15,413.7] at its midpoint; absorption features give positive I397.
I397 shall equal 0.68 nm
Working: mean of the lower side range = 16.8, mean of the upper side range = 20.2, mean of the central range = 13.8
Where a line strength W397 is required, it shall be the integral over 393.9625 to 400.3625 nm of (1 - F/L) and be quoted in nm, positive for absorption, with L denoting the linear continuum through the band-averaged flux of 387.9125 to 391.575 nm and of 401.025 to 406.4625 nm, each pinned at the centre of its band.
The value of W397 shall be 0.82 nm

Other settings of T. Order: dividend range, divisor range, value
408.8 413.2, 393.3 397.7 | 1.69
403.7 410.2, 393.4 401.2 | 1.30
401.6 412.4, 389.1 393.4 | 1.42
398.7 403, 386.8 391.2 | 1.33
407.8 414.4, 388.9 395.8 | 1.49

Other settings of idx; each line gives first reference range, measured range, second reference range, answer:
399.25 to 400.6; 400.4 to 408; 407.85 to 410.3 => -0.18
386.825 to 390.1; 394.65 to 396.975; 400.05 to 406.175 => 0.52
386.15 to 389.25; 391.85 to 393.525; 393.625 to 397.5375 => 0.39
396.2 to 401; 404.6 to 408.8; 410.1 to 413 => -0.32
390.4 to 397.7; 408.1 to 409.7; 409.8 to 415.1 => -0.16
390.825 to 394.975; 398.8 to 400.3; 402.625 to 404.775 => -0.23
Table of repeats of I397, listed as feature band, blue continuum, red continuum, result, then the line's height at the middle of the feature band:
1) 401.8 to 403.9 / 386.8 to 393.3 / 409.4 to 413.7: -0.285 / 18.2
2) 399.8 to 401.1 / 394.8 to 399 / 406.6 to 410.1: -0.284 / 16.7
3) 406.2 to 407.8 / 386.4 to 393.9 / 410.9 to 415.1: -0.007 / 19.5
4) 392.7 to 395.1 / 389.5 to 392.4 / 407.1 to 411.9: 0.860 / 17.6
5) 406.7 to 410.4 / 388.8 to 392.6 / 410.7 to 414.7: 0.105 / 20.1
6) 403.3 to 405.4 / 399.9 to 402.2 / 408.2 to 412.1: -0.007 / 20.5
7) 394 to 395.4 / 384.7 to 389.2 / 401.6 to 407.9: 0.167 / 18.3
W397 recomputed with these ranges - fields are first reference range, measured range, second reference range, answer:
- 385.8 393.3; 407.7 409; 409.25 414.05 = -0.066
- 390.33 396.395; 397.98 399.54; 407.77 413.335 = -0.322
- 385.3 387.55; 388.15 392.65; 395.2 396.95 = -0.199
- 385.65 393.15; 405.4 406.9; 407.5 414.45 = -0.047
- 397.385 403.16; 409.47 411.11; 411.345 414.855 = 0.217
